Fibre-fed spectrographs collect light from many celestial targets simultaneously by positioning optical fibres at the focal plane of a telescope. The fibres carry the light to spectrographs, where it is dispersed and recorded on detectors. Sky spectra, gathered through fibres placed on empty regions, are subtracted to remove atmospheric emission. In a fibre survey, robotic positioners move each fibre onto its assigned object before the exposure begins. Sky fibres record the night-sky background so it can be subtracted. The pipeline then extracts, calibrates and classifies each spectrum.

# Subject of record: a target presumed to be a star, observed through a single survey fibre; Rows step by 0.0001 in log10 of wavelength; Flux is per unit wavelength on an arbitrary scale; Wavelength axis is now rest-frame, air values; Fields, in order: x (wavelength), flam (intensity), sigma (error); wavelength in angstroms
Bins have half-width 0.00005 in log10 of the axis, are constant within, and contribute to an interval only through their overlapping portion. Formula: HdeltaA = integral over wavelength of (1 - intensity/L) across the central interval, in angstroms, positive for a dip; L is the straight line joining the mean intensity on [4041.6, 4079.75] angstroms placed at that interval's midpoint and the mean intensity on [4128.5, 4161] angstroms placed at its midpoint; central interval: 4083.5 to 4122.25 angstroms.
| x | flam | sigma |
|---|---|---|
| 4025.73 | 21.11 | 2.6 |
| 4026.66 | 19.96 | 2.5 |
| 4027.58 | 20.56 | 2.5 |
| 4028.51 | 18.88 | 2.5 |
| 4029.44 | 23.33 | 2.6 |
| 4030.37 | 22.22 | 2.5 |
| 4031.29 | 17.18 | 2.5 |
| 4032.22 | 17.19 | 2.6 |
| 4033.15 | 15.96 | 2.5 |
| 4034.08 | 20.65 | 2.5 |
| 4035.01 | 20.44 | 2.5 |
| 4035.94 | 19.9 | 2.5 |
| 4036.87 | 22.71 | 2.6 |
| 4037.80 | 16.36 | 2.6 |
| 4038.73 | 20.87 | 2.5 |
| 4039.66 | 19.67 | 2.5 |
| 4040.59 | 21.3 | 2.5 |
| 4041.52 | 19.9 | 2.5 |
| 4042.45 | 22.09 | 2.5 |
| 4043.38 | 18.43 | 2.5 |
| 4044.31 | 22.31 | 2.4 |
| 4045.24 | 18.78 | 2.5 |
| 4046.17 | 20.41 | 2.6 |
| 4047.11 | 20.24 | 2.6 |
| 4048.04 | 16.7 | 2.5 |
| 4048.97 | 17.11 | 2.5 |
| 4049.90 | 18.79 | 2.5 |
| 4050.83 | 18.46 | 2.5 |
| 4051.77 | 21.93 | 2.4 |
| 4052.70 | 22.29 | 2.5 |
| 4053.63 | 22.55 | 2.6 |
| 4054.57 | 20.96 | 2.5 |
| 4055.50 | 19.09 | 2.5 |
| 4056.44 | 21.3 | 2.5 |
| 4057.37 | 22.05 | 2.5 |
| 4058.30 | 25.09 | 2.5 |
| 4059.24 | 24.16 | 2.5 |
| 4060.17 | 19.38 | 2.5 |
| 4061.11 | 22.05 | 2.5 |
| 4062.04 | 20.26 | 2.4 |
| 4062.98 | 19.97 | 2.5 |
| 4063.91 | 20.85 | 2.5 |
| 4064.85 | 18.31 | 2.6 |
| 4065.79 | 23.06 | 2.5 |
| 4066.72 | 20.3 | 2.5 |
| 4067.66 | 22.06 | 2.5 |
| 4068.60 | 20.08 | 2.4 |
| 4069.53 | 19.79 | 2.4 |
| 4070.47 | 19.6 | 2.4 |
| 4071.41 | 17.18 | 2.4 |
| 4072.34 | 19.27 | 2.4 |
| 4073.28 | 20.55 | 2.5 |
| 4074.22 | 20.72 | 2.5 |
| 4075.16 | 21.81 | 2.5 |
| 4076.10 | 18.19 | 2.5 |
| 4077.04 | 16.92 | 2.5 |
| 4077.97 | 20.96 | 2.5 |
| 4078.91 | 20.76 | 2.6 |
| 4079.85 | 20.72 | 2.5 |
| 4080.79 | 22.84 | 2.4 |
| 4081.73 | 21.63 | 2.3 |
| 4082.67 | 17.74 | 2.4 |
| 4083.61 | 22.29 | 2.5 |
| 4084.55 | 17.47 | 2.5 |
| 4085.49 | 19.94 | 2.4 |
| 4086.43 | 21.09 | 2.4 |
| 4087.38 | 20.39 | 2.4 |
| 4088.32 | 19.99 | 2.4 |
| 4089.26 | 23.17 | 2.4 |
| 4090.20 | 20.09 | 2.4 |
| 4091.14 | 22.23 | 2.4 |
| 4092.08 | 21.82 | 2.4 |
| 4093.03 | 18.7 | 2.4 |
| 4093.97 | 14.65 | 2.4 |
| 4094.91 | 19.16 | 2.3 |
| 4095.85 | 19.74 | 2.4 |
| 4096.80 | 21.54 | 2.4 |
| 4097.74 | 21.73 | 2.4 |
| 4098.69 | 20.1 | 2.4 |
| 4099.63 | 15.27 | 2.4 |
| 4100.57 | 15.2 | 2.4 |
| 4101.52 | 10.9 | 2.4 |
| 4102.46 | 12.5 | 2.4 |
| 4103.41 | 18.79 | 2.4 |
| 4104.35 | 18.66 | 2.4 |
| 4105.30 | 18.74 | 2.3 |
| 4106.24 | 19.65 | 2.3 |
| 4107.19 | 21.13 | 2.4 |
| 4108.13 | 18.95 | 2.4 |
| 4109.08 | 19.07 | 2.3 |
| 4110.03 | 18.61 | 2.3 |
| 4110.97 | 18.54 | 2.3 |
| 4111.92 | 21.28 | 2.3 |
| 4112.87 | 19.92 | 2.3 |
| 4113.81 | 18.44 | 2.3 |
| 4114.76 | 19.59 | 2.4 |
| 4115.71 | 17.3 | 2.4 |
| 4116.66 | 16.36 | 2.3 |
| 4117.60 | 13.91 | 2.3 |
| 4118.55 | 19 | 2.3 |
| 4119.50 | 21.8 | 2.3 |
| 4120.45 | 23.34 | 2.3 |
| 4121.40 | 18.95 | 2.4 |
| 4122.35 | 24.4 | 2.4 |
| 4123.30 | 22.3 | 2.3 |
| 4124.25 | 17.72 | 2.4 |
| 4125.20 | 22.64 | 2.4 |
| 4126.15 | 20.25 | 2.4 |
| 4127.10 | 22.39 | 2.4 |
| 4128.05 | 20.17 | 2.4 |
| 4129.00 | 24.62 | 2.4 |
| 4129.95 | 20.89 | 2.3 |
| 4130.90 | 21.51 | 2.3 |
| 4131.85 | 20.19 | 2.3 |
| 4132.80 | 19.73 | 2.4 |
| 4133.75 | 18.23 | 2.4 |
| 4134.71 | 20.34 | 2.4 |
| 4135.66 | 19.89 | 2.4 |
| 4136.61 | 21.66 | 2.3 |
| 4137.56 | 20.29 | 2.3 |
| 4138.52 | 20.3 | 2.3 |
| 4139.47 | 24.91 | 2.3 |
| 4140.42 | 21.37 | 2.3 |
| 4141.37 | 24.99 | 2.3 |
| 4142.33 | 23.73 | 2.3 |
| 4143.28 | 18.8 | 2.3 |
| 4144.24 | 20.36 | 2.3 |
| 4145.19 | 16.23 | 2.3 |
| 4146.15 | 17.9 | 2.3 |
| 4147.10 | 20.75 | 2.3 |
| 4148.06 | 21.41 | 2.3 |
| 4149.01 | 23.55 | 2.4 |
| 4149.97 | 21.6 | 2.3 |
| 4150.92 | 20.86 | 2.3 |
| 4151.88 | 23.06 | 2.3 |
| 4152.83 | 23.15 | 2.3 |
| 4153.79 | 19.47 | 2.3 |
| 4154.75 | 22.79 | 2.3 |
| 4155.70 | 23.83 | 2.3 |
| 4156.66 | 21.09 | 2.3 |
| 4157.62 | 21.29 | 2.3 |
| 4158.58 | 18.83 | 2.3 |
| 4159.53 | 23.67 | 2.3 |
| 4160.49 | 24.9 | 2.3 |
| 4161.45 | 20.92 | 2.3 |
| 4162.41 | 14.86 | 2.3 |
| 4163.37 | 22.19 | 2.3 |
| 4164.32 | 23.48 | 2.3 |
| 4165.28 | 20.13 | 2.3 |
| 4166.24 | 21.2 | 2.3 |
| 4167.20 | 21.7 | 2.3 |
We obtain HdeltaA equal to 3.38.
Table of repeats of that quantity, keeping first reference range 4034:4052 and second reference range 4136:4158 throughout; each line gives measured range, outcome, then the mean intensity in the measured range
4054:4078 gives -0.4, 20.5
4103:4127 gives 1.5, 19.6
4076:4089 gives 0.2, 20.2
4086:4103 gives 1.5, 18.8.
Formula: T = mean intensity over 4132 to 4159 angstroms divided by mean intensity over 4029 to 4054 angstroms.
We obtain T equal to 1.1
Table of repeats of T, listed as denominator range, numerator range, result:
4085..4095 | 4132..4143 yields 1.06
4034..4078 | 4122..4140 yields 1.04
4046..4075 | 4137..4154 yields 1.04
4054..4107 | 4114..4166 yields 1.05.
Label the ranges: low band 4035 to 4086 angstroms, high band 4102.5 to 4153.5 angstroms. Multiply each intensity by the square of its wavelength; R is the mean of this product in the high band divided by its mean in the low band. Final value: 1.03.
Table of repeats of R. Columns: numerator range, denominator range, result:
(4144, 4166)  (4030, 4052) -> 1.15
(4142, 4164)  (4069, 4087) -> 1.10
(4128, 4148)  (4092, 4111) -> 1.17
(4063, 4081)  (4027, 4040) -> 1.04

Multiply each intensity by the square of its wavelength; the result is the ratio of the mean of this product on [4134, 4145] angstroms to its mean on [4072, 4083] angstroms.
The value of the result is 1.09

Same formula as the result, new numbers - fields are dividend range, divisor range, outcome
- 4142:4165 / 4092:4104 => 1.24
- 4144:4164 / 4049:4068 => 1.05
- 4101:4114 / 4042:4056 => 0.94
